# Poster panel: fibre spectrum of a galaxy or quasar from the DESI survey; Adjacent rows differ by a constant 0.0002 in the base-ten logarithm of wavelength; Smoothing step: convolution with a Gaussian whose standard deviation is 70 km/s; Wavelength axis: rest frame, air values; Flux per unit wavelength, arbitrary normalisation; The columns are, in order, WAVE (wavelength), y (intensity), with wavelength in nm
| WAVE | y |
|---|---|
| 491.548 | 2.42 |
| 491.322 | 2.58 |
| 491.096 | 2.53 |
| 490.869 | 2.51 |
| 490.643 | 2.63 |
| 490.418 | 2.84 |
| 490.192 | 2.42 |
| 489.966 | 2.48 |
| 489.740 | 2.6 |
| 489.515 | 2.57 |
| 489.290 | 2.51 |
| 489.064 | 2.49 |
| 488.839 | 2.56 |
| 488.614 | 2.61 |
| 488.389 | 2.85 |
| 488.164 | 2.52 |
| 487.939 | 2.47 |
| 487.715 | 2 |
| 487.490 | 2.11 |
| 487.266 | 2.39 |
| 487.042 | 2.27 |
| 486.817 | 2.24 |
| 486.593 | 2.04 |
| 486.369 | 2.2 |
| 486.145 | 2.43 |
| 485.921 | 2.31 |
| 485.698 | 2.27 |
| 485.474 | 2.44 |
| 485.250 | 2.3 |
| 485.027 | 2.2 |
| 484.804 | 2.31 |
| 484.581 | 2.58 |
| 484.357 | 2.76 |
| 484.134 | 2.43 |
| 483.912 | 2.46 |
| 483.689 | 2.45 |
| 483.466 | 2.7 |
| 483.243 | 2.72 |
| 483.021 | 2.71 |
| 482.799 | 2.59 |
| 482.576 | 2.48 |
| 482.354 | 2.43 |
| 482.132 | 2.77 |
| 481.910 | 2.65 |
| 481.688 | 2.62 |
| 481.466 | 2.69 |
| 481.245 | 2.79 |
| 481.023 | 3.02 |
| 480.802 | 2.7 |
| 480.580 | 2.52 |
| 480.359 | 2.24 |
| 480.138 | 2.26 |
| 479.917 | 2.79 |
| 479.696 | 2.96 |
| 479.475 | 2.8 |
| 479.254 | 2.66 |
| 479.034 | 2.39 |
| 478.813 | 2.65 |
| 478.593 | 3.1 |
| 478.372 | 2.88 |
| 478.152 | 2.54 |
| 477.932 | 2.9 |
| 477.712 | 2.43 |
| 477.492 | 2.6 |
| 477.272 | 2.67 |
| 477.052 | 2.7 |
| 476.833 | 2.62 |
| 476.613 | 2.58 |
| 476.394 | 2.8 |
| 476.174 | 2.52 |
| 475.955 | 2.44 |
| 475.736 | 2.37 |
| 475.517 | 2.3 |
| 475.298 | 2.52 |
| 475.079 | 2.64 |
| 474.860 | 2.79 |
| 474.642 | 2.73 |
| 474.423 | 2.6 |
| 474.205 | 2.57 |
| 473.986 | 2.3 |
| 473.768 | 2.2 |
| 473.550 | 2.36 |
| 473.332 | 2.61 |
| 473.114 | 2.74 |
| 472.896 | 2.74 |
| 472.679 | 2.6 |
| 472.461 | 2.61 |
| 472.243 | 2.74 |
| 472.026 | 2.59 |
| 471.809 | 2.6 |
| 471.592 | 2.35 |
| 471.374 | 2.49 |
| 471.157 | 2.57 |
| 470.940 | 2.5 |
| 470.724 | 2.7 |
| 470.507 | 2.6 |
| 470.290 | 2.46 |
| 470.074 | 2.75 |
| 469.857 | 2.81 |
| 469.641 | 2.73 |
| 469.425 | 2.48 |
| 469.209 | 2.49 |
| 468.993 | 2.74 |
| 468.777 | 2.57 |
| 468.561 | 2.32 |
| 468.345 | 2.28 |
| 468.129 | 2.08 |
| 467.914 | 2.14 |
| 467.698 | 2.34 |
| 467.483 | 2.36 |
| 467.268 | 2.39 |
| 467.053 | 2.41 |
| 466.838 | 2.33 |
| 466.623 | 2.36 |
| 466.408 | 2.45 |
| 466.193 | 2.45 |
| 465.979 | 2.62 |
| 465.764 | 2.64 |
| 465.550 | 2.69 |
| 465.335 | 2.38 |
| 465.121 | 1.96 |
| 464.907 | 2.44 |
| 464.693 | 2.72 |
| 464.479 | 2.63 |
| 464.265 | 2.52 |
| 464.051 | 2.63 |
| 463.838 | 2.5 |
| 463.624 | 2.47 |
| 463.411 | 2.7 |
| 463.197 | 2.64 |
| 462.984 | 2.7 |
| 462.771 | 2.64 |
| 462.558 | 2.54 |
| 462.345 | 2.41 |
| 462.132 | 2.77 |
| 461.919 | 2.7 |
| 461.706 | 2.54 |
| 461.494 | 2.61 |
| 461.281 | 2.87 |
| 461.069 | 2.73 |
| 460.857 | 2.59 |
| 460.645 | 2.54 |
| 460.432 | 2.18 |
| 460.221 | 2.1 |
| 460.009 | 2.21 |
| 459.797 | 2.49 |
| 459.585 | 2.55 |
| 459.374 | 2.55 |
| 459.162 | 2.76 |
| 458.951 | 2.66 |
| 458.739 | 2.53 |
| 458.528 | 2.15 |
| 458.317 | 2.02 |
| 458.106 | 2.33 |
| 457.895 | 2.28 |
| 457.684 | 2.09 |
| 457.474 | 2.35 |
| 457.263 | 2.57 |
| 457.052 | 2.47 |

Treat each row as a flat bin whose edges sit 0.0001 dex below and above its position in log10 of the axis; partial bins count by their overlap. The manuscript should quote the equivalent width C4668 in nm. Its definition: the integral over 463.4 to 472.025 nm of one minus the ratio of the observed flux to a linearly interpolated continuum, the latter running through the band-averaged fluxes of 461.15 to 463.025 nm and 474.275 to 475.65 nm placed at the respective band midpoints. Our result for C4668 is 0.43 nm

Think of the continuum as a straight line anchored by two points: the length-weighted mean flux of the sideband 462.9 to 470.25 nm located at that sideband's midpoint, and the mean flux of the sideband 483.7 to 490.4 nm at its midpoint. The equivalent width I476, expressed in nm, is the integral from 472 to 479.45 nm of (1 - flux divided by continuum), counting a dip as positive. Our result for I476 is -0.45 nm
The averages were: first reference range 2.49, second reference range 2.41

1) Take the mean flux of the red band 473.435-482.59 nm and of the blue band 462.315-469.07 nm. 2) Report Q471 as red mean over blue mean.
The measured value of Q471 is 1.06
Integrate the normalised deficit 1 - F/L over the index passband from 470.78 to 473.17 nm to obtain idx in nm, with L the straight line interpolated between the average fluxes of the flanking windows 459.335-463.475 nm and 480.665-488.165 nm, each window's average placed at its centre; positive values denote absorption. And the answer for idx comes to -0.07 nm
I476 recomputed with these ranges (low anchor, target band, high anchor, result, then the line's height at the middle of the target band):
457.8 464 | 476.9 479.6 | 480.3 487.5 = -0.22 nm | 2.49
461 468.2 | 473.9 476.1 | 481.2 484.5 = 0.03 nm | 2.57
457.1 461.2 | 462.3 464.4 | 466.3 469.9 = -0.14 nm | 2.41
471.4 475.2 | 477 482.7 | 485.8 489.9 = -0.38 nm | 2.49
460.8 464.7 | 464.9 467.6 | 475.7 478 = 0.21 nm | 2.62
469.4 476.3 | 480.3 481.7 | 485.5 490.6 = -0.10 nm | 2.49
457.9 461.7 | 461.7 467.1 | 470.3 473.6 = -0.05 nm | 2.51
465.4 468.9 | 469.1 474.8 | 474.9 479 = -0.15 nm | 2.51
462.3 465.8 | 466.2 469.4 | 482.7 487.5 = 0.18 nm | 2.52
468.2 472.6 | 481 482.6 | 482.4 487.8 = -0.16 nm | 2.43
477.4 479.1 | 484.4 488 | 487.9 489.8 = 0.44 nm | 2.61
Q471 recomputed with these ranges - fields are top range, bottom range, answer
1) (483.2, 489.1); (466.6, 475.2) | 0.96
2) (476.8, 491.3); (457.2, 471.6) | 1.02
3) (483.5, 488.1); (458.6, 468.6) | 0.94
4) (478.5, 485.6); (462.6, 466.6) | 1.02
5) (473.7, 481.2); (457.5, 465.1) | 1.05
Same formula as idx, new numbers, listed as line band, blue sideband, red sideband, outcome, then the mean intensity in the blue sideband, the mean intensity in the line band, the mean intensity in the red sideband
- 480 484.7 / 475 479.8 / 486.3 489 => -0.179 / 2.64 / 2.6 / 2.36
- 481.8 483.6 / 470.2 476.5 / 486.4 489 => -0.146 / 2.55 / 2.63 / 2.37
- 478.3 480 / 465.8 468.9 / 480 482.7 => -0.141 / 2.37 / 2.78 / 2.6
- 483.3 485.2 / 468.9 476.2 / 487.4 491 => 0.032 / 2.57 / 2.49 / 2.51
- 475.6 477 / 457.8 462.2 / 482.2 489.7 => -0.057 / 2.48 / 2.56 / 2.44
